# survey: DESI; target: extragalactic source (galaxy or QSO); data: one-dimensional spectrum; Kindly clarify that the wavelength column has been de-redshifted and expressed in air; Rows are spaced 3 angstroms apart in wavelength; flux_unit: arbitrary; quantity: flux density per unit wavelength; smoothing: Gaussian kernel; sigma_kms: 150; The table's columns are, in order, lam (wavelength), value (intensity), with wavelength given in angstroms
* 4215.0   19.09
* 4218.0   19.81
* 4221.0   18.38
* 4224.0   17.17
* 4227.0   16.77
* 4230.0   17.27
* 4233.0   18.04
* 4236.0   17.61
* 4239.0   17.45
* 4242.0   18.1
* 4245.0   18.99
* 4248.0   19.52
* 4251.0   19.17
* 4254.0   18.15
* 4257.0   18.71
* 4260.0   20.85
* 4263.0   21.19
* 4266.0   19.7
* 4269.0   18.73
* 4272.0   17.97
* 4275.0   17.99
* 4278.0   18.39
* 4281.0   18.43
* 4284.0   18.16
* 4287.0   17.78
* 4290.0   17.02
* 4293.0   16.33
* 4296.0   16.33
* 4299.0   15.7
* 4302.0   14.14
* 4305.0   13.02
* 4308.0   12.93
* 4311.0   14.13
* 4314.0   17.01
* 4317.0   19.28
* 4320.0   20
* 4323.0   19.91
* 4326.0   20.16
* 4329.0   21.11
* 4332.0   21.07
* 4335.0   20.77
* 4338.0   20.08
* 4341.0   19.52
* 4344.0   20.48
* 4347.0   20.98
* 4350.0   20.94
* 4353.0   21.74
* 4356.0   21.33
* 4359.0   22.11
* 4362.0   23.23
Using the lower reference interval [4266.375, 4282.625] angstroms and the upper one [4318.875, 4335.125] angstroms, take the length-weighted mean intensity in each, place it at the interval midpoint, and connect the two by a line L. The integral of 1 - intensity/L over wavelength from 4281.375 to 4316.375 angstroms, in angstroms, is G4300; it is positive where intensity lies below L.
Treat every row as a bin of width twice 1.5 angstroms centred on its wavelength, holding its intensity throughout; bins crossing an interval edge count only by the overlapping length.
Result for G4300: 6.3 angstroms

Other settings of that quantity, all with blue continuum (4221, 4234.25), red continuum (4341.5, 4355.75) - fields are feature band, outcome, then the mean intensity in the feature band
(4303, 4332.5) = 3.5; 17.7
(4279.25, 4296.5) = 1.6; 17.4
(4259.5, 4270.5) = -0.9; 20.1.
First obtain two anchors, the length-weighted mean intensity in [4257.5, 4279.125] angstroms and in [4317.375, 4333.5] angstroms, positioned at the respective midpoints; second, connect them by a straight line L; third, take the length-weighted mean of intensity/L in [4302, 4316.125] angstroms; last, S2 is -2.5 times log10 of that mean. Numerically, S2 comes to 0.35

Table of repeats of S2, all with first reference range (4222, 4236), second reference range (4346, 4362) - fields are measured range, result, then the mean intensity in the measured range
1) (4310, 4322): 0.14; 17.8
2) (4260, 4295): 0.03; 18.4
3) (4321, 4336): 0.01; 20.6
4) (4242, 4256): -0.05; 18.9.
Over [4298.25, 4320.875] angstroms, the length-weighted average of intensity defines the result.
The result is 15.7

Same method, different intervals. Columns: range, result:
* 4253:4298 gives 18.4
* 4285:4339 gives 17.6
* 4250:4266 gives 19.6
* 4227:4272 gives 18.7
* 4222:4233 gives 17.3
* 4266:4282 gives 18.4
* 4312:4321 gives 18.4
